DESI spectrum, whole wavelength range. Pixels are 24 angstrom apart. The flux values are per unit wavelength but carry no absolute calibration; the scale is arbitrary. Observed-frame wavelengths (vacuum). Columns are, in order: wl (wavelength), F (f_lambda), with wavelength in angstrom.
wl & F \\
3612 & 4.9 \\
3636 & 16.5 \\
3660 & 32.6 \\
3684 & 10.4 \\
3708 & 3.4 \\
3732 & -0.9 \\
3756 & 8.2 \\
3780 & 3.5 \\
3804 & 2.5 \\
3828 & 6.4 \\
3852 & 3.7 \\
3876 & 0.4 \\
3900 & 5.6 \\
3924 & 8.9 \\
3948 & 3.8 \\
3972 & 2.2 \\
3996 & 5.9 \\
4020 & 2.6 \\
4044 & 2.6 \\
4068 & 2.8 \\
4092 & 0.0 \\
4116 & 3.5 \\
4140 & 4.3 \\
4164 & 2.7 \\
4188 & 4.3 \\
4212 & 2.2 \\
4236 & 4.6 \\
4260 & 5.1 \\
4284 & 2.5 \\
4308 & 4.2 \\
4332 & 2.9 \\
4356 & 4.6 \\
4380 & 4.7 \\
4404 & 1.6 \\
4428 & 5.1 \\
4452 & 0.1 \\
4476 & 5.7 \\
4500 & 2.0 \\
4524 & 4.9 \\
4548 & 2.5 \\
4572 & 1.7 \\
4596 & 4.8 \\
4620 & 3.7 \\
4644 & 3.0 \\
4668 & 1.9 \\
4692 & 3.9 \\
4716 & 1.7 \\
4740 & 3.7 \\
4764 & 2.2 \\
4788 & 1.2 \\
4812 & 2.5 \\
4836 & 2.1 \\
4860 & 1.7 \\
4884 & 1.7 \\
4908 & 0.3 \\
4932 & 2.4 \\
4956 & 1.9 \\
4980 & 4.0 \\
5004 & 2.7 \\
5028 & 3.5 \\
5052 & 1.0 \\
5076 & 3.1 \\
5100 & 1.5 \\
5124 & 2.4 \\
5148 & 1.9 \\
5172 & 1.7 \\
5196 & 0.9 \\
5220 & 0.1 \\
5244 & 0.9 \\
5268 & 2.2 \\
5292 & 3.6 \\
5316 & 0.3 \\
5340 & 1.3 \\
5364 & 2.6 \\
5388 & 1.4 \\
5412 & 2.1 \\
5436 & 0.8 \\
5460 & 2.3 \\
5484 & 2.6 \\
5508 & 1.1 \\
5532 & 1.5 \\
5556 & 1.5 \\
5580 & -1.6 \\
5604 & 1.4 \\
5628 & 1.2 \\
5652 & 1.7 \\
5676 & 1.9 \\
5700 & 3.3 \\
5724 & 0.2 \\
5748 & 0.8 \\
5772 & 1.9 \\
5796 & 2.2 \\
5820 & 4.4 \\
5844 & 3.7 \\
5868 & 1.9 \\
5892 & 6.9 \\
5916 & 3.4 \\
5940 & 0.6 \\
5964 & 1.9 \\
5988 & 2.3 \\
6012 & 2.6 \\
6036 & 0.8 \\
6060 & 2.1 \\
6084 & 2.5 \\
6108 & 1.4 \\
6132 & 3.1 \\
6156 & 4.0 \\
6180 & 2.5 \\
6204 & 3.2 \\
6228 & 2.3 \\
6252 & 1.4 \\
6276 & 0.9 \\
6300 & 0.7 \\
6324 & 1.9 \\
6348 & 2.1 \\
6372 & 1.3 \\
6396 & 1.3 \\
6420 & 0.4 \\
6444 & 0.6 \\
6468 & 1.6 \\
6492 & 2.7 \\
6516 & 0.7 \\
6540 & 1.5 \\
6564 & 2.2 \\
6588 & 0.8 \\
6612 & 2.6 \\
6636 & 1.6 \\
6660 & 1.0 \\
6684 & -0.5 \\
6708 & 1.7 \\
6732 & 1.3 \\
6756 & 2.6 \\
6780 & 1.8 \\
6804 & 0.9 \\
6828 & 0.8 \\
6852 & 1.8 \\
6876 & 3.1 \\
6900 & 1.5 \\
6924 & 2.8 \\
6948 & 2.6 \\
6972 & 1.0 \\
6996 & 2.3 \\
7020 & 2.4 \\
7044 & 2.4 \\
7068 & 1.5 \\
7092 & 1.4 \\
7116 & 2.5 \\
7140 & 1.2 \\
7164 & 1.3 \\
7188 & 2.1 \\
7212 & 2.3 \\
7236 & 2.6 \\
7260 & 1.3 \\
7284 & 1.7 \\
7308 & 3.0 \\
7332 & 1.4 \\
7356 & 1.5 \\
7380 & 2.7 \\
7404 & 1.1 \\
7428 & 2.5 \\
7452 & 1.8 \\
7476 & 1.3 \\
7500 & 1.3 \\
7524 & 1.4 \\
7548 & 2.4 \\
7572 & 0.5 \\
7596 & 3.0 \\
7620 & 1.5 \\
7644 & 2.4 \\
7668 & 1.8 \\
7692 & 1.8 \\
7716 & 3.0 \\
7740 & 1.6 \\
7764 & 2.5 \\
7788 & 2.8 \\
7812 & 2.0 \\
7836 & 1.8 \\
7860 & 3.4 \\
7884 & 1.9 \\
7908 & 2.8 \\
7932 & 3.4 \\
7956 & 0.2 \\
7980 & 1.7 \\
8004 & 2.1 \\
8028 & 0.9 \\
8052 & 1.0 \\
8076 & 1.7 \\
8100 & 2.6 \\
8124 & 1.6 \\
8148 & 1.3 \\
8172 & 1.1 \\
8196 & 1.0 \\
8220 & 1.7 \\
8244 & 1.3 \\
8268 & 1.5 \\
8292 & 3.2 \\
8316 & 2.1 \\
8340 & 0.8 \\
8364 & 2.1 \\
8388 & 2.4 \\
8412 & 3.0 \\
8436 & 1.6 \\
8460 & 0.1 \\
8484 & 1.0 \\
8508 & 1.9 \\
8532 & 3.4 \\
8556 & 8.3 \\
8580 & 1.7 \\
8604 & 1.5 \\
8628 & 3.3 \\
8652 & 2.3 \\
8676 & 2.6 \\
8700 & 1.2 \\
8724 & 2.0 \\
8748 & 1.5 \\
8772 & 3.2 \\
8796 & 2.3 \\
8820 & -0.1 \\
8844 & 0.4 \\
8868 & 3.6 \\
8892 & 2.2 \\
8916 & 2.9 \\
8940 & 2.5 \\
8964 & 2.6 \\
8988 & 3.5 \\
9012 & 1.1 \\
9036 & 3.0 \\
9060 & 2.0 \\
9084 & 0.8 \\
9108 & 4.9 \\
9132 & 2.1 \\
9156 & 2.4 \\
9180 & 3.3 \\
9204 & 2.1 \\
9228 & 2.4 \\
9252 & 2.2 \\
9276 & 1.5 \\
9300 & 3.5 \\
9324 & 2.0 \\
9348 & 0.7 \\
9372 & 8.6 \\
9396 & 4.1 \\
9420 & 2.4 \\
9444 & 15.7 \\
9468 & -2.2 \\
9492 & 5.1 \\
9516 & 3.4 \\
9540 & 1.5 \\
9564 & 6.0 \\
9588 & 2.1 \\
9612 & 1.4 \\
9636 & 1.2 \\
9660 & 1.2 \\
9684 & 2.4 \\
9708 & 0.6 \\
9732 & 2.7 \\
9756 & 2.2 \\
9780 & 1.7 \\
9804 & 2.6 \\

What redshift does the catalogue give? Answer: 1.29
